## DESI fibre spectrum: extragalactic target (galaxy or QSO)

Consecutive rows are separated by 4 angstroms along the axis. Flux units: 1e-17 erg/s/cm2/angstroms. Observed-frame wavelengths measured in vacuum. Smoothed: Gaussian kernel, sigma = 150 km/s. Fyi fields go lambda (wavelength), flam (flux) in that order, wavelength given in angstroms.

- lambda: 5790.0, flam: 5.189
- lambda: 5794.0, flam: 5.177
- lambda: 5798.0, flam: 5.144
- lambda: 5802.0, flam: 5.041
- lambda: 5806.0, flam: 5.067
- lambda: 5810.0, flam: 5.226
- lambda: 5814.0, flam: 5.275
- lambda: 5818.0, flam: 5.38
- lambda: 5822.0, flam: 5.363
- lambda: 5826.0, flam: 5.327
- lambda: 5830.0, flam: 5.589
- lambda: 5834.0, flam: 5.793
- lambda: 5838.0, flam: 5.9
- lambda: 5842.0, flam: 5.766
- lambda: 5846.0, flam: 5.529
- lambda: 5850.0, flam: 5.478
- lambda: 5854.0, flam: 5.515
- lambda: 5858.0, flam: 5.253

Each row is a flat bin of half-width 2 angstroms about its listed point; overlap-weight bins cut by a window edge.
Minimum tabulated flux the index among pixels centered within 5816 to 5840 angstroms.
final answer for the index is 5.327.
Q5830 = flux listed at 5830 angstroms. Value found 5.589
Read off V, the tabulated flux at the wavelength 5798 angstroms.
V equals 5.144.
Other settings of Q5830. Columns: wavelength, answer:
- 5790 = 5.189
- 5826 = 5.327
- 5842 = 5.766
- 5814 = 5.275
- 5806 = 5.067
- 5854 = 5.515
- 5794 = 5.177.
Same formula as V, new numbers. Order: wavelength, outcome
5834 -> 5.793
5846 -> 5.529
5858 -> 5.253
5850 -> 5.478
